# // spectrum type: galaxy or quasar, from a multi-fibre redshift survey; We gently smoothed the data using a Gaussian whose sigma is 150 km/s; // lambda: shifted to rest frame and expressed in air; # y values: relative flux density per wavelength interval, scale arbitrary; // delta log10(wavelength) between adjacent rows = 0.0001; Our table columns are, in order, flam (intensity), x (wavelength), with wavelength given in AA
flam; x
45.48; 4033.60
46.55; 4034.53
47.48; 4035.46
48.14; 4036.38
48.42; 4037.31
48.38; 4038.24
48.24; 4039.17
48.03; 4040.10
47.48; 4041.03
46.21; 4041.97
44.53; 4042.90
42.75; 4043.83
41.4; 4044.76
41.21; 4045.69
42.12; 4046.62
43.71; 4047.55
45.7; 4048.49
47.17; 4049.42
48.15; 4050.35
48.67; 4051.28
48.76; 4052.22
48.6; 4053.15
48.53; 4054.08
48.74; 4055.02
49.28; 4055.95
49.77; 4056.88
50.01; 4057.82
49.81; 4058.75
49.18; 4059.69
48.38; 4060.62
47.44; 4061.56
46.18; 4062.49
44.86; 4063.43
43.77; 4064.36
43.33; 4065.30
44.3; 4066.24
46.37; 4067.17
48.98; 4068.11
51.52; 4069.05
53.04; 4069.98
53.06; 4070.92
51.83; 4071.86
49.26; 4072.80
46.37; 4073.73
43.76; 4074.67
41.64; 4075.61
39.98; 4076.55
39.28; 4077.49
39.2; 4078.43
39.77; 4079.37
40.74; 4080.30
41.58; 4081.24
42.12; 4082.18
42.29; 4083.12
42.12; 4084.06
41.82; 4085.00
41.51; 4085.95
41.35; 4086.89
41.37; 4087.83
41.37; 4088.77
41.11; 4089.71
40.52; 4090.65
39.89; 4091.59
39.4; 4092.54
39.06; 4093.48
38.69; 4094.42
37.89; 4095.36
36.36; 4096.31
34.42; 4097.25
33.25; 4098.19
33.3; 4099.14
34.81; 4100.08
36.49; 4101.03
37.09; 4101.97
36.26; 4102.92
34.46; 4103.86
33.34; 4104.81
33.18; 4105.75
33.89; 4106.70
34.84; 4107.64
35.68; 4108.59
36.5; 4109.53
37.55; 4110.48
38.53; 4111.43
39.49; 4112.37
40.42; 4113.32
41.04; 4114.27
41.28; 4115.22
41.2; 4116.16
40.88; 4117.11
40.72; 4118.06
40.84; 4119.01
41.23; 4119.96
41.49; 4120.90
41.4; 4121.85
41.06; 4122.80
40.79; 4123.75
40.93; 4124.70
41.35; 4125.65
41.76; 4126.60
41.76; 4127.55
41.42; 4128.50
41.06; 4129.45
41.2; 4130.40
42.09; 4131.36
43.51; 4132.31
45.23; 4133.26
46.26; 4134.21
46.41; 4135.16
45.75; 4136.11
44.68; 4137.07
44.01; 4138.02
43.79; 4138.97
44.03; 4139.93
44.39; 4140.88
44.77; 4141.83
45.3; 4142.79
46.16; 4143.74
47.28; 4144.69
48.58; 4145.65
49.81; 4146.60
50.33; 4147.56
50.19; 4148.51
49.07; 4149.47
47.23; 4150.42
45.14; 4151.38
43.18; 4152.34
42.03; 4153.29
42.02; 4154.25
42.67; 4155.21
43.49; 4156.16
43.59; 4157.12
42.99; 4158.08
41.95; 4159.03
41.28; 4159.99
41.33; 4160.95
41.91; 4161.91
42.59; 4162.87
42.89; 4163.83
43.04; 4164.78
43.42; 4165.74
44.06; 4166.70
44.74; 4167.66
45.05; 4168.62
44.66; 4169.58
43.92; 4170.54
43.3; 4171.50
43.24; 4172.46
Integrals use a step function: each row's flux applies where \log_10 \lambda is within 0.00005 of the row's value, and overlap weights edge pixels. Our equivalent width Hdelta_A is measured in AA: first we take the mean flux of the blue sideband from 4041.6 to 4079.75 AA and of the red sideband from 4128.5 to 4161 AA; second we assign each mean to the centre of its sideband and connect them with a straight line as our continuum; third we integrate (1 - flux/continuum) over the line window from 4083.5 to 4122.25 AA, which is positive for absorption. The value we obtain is 6.0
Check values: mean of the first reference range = 46.3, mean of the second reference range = 44.7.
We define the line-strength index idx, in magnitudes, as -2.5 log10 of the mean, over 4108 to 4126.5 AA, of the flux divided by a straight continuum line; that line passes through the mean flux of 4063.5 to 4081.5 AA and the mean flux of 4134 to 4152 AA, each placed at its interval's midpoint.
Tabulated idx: 0.15 mag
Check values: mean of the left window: 45.2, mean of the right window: 46.5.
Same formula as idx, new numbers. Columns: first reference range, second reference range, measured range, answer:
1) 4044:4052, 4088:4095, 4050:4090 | -0.08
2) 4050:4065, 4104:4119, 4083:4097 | 0.05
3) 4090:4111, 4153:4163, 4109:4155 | -0.09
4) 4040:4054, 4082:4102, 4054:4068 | -0.09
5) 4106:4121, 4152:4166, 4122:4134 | -0.05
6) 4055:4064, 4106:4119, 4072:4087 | 0.06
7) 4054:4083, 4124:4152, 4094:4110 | 0.28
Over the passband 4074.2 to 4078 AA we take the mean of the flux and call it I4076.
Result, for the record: 41.1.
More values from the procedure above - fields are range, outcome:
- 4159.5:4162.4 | 41.4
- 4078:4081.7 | 40.4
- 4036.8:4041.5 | 48.1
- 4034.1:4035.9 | 47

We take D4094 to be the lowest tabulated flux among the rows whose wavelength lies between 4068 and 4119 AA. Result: 33.18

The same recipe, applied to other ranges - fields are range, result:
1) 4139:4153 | 43.18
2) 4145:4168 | 41.28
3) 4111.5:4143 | 39.49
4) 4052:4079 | 39.2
